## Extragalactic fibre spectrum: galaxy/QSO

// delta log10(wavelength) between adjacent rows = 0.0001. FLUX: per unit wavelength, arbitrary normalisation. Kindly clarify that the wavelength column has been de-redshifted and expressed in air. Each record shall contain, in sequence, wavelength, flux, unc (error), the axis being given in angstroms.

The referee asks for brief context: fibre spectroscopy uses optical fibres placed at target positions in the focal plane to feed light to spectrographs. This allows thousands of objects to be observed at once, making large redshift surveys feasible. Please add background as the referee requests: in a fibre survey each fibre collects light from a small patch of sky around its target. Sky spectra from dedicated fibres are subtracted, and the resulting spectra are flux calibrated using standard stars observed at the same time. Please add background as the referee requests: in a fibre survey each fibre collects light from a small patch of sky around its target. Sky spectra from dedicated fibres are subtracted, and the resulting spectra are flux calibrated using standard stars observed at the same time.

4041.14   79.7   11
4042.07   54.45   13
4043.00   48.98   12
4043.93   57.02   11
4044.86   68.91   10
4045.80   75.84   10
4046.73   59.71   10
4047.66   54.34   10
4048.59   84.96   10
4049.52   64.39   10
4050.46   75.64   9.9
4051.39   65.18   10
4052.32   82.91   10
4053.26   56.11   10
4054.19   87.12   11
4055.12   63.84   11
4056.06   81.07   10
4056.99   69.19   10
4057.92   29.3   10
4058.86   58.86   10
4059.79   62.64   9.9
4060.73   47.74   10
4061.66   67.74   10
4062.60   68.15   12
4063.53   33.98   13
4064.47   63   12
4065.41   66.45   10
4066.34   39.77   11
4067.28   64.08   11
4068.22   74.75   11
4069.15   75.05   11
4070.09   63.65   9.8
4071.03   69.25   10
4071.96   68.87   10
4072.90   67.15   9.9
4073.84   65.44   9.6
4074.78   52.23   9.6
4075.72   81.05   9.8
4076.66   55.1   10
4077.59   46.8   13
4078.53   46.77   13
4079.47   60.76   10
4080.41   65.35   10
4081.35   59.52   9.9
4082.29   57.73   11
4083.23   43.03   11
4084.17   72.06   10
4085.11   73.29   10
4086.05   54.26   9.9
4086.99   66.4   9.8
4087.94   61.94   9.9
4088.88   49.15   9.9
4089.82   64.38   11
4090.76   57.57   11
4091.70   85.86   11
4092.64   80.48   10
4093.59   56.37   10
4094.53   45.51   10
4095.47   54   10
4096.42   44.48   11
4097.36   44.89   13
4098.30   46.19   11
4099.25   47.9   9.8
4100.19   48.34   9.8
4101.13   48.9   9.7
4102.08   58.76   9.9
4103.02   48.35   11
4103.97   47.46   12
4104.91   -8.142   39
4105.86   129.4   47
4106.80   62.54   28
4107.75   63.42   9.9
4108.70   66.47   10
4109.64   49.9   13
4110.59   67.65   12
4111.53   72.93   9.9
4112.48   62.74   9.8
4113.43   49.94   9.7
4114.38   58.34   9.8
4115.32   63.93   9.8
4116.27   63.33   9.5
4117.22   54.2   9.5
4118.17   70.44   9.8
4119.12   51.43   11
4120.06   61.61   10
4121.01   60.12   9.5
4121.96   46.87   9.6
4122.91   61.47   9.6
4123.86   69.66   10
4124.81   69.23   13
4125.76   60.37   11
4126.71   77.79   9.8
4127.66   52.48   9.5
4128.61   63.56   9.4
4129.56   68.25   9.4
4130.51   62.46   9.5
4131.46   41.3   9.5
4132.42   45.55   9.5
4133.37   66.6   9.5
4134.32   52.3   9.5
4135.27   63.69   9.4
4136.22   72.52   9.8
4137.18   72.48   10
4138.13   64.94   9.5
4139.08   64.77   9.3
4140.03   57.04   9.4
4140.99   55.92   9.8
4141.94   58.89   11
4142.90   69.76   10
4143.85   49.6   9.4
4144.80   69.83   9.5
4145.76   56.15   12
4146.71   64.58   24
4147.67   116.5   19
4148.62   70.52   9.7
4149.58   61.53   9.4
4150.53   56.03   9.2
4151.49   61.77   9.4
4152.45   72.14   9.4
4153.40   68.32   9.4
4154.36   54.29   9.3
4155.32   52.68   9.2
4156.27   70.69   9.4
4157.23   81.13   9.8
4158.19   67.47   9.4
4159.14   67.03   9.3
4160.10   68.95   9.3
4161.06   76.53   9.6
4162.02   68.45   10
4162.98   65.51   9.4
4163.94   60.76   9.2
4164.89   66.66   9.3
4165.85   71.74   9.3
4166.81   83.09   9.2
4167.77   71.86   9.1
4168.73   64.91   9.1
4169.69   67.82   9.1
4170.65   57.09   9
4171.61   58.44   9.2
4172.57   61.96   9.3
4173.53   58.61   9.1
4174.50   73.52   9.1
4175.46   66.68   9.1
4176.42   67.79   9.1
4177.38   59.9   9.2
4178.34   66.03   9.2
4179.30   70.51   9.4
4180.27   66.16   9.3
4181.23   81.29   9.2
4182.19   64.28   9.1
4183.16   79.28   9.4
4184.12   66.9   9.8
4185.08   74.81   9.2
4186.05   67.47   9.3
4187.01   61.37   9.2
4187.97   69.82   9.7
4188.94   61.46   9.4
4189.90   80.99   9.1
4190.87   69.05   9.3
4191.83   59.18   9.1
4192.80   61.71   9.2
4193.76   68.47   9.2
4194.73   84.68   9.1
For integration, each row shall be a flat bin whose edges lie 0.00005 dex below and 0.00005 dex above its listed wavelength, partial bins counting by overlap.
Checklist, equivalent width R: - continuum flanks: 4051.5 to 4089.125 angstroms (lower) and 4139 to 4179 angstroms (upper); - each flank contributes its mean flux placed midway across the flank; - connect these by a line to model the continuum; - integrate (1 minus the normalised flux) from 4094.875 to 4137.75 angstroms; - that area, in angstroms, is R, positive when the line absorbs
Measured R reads 3.8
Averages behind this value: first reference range 61.9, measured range 58.6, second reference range 66.3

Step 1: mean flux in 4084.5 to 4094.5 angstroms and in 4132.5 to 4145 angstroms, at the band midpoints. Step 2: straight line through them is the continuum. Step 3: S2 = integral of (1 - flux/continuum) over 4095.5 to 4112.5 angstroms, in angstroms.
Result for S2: 2.2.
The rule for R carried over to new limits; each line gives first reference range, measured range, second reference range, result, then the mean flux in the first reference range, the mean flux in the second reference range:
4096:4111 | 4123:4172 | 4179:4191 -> -2.0 angstroms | 54.2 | 70.3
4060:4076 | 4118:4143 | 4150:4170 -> 1.8 angstroms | 62.6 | 67.5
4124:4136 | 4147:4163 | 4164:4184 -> -1.2 angstroms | 60.8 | 67.7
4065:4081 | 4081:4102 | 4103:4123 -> 1.3 angstroms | 62.5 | 59.5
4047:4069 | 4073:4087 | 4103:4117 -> 0.5 angstroms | 63.7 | 60.1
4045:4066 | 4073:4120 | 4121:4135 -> 2.4 angstroms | 64.4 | 59.9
